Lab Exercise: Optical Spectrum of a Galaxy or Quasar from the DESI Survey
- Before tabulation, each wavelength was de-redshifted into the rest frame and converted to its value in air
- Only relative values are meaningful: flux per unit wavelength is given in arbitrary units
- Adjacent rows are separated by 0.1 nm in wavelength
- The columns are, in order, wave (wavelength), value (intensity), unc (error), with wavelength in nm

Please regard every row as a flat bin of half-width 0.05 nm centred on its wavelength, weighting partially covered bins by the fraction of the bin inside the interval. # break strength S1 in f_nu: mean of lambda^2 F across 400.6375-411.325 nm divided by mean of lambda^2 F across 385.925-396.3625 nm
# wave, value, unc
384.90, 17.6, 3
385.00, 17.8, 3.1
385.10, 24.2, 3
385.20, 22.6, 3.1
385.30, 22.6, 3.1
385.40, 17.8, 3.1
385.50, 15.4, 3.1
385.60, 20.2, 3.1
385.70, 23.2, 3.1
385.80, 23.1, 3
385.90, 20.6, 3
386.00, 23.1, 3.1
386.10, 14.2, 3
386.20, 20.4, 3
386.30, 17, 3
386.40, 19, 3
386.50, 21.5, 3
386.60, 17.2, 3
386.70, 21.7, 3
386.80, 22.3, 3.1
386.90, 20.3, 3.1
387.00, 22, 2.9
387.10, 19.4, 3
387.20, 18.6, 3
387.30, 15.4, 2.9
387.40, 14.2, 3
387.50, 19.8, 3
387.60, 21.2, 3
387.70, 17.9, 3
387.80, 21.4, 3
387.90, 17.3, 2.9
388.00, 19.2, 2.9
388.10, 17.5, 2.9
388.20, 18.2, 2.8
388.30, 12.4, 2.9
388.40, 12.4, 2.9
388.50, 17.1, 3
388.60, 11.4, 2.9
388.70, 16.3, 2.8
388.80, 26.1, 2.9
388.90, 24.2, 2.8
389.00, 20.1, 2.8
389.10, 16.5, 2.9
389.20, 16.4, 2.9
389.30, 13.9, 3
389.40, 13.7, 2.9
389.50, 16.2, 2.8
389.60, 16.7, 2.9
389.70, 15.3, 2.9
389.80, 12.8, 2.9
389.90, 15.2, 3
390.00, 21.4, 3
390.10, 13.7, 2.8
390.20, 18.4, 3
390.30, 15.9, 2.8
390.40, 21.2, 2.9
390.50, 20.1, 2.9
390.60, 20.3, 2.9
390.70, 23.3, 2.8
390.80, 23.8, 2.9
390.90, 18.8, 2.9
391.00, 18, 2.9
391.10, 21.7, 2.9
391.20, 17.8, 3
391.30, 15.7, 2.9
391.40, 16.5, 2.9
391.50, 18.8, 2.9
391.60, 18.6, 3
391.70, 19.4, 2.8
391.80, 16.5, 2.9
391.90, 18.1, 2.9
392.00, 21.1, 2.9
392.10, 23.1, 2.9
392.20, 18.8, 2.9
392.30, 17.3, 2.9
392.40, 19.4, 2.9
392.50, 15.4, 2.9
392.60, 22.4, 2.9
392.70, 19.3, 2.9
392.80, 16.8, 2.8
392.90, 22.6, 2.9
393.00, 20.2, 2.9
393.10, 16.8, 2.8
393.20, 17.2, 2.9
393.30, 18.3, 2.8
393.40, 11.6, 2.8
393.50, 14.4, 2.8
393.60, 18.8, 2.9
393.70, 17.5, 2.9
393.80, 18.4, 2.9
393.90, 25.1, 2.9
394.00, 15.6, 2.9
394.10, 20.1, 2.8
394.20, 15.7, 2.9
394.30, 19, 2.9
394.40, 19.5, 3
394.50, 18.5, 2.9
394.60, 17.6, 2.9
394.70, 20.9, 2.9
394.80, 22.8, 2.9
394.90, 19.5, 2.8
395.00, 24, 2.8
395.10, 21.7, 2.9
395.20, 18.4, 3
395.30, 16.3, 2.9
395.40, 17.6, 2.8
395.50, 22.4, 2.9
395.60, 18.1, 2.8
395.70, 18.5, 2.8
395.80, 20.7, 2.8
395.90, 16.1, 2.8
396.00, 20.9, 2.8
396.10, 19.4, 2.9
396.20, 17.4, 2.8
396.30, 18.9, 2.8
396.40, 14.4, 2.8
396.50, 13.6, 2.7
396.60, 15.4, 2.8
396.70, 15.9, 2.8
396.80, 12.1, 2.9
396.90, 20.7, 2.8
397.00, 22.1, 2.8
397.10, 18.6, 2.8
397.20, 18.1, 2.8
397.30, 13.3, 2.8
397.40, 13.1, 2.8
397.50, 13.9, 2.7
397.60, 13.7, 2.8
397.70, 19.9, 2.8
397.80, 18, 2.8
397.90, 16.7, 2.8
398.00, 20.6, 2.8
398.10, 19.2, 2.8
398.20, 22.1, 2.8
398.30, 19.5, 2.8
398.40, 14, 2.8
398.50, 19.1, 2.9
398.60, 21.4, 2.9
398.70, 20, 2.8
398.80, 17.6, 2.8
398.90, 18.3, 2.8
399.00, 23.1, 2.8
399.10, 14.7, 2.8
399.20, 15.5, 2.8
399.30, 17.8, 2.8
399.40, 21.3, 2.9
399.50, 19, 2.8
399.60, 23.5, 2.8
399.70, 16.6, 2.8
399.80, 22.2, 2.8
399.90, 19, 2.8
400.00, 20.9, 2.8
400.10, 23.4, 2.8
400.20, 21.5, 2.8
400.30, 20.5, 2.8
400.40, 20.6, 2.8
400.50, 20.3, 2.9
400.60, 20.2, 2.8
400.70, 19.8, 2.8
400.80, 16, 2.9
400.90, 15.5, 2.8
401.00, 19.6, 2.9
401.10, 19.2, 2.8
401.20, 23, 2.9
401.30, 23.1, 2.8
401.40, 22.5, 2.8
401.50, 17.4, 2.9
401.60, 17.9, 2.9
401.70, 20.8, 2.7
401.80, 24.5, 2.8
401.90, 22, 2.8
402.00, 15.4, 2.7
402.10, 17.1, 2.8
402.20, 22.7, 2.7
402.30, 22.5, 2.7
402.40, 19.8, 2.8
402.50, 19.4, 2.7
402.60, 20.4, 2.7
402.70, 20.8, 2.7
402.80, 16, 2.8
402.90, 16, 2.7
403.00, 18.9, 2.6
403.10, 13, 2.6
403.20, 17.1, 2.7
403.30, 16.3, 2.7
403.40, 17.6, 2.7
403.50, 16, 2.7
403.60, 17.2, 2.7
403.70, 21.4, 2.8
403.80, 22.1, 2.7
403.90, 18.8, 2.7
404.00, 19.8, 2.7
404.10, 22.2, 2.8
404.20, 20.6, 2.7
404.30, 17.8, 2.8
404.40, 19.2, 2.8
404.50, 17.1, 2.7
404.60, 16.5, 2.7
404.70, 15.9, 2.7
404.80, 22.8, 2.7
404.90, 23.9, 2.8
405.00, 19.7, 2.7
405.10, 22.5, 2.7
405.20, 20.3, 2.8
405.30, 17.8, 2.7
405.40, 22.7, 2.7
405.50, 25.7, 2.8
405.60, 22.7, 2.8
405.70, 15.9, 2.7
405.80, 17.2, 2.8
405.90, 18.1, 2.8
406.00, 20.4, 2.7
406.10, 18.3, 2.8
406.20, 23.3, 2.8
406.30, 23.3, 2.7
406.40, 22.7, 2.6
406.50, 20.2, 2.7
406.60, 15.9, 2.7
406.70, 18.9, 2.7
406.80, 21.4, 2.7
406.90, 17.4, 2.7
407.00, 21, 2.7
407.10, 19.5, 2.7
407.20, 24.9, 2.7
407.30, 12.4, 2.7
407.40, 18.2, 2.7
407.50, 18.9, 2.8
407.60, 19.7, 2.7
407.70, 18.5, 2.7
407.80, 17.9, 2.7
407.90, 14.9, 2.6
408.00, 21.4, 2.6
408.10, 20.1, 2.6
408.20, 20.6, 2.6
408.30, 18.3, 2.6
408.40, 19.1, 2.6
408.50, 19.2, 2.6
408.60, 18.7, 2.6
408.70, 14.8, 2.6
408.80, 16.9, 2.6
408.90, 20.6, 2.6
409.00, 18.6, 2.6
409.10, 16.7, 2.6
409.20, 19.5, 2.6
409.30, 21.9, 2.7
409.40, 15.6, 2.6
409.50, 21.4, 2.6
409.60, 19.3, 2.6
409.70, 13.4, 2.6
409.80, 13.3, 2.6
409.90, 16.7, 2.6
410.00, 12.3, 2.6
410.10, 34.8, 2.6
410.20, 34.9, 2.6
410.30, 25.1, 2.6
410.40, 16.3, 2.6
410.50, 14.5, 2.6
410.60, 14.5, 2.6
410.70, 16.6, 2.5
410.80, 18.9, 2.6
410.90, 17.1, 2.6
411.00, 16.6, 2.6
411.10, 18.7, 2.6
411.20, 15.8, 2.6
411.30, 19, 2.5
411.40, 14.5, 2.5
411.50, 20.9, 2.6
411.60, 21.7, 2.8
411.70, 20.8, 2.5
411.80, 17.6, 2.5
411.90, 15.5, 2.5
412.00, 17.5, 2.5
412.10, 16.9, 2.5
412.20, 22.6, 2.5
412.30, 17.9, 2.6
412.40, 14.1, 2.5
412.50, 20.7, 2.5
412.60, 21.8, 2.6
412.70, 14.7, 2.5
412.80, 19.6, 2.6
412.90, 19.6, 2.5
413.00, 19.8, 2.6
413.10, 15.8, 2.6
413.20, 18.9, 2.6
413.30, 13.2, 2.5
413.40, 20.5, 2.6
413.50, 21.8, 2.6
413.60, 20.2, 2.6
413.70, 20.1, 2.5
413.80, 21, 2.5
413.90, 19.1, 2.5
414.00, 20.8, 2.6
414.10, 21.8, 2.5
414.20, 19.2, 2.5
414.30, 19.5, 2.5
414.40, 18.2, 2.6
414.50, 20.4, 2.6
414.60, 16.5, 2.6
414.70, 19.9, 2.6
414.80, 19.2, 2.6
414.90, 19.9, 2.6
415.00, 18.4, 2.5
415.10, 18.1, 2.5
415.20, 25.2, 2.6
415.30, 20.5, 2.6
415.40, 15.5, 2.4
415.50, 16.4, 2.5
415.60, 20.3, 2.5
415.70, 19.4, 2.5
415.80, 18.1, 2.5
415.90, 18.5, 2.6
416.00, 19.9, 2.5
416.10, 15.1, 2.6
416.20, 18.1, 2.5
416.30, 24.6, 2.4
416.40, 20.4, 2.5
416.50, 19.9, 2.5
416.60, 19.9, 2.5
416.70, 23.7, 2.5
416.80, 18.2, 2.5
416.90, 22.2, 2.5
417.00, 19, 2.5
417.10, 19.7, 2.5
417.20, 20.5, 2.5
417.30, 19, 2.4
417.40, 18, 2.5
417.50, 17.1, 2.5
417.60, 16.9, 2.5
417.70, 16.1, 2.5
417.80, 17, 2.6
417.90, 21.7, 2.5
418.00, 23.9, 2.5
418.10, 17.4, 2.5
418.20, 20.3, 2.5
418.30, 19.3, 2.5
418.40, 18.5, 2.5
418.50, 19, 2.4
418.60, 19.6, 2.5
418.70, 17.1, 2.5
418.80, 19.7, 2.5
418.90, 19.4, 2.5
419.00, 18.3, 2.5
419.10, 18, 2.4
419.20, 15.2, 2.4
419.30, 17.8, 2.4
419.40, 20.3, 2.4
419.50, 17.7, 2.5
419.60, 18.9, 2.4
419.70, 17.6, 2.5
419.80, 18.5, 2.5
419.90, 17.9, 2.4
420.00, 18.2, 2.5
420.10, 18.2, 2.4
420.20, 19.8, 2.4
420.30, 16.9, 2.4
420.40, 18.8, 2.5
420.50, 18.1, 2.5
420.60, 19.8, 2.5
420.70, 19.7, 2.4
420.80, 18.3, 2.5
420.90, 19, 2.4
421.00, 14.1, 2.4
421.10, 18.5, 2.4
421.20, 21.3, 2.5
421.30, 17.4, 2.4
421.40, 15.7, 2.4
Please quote 1.12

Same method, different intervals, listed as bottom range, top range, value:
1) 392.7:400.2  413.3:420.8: 1.15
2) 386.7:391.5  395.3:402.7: 1.10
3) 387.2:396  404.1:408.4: 1.15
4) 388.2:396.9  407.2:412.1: 1.11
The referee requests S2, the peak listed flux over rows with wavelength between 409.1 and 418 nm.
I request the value 34.9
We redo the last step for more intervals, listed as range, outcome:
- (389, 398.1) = 25.1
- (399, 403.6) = 24.5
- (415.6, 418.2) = 24.6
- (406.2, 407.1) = 23.3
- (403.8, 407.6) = 25.7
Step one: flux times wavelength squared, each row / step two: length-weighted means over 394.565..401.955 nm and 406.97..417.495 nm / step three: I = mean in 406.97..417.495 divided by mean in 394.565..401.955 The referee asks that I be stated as 1.1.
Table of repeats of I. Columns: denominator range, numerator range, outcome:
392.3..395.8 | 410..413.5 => 1.10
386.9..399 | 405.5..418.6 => 1.15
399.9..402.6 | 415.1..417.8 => 1.03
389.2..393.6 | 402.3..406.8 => 1.15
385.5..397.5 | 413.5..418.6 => 1.20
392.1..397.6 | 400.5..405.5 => 1.11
